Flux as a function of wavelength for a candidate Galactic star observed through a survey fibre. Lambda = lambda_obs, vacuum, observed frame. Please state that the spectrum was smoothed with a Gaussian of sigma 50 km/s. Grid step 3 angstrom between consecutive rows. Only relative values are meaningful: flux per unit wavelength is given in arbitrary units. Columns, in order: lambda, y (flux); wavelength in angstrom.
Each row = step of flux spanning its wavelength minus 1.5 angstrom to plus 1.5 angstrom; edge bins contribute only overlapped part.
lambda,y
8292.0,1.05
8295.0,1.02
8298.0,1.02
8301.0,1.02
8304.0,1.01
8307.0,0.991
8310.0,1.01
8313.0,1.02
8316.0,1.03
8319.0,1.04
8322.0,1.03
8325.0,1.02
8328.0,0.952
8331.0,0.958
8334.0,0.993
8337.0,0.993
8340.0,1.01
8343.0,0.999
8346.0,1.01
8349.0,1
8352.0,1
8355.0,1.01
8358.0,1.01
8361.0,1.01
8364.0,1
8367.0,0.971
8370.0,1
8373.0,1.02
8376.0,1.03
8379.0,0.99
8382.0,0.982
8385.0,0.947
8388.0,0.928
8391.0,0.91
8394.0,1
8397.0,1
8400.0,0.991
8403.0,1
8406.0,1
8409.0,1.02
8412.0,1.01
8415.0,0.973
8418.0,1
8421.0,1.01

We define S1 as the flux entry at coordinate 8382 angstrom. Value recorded 0.982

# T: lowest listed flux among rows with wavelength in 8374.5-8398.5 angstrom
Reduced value 0.91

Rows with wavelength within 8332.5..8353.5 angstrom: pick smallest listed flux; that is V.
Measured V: 0.993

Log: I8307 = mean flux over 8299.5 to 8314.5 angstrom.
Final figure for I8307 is 1.01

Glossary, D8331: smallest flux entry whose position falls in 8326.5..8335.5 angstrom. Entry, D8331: 0.952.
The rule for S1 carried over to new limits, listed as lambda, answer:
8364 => 1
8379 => 0.99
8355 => 1.01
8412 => 1.01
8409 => 1.02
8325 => 1.02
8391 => 0.91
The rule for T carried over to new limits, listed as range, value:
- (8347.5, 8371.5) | 0.971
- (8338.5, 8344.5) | 0.999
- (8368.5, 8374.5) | 1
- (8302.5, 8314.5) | 0.991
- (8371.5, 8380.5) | 0.99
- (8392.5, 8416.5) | 0.973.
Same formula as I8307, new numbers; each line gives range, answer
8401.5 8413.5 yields 1.01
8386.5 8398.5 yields 0.959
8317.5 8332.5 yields 1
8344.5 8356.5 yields 1.01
